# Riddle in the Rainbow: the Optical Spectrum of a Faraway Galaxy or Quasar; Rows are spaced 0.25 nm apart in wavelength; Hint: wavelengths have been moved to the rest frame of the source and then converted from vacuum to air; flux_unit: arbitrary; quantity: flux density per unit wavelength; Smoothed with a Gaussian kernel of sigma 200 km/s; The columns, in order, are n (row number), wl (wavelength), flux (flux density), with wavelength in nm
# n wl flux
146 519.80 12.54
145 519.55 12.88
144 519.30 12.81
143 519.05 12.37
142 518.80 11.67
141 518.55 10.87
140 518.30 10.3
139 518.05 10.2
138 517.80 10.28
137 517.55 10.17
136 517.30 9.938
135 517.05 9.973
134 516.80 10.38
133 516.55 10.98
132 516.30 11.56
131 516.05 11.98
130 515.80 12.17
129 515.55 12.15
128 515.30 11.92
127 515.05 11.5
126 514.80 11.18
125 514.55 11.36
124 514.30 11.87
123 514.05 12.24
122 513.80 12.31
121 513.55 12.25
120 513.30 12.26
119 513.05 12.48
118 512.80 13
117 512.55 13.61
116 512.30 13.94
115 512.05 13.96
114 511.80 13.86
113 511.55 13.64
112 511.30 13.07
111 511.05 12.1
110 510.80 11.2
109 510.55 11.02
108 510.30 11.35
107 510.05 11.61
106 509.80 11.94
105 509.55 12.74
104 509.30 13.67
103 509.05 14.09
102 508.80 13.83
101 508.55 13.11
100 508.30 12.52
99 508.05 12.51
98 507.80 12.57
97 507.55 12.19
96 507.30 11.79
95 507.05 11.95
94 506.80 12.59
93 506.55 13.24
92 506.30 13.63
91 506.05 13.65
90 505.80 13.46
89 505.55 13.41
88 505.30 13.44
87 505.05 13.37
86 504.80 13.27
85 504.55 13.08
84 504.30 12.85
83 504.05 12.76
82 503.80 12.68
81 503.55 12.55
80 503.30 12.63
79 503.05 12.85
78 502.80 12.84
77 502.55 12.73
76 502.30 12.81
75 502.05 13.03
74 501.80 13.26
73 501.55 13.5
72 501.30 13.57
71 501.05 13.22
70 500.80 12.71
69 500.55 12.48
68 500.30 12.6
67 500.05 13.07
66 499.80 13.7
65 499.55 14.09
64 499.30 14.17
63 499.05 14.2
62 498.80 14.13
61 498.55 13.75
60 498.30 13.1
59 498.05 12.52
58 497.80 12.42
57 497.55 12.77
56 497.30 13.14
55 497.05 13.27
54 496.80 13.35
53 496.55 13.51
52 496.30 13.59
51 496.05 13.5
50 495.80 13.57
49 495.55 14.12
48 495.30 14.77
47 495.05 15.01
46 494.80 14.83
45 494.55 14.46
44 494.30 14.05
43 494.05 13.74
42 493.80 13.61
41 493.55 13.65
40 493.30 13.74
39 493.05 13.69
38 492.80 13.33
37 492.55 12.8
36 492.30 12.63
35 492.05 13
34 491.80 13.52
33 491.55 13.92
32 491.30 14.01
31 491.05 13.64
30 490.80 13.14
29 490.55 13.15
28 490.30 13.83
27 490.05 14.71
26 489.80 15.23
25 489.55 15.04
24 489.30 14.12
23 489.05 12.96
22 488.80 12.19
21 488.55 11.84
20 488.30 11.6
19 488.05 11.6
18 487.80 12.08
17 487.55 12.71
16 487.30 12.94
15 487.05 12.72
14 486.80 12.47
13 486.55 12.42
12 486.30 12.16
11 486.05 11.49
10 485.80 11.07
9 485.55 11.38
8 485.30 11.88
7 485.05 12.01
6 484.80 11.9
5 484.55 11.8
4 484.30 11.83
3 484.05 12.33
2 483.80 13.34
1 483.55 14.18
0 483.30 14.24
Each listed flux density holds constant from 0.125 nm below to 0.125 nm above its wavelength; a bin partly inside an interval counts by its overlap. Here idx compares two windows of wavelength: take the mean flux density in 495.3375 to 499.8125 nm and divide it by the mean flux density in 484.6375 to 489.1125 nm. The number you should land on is 1.12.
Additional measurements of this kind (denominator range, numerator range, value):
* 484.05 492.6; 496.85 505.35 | 1.03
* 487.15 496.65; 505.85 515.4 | 0.93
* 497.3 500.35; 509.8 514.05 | 0.94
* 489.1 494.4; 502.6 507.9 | 0.94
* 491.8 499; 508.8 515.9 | 0.92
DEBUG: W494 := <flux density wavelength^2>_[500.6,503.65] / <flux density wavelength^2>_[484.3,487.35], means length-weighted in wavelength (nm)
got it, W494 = 1.16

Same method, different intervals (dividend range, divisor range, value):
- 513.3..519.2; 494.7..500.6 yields 0.90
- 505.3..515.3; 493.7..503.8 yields 0.99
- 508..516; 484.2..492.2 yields 1.08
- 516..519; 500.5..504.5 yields 0.88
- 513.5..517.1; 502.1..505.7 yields 0.94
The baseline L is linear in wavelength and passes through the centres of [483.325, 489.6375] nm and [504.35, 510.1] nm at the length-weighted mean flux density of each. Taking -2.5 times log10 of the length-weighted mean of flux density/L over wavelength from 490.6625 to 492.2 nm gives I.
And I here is -0.08 mag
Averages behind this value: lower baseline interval 12.4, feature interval 13.5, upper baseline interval 13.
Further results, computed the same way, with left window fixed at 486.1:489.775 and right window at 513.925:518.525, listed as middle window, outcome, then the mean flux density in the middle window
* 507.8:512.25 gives -0.11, 12.7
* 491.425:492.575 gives -0.06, 13.2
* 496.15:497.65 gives -0.09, 13.3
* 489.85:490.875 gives -0.11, 13.8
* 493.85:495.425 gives -0.17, 14.4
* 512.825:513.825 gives -0.10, 12.4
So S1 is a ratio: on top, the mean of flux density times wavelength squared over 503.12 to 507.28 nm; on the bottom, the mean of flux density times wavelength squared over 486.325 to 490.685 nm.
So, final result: 1.07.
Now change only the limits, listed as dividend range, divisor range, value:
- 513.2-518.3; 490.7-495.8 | 0.90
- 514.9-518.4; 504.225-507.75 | 0.88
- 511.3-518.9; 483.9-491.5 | 1.04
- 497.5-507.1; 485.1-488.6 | 1.16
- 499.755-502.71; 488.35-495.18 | 0.99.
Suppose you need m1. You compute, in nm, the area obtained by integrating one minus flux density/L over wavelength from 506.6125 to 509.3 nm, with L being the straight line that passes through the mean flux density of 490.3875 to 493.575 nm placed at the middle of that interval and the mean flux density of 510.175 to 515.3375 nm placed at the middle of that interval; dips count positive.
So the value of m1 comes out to -0.03 nm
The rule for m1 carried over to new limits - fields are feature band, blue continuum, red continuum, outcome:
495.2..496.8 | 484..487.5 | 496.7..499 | -0.10 nm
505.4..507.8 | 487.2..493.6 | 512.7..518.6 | -0.16 nm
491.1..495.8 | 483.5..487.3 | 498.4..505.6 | -0.42 nm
